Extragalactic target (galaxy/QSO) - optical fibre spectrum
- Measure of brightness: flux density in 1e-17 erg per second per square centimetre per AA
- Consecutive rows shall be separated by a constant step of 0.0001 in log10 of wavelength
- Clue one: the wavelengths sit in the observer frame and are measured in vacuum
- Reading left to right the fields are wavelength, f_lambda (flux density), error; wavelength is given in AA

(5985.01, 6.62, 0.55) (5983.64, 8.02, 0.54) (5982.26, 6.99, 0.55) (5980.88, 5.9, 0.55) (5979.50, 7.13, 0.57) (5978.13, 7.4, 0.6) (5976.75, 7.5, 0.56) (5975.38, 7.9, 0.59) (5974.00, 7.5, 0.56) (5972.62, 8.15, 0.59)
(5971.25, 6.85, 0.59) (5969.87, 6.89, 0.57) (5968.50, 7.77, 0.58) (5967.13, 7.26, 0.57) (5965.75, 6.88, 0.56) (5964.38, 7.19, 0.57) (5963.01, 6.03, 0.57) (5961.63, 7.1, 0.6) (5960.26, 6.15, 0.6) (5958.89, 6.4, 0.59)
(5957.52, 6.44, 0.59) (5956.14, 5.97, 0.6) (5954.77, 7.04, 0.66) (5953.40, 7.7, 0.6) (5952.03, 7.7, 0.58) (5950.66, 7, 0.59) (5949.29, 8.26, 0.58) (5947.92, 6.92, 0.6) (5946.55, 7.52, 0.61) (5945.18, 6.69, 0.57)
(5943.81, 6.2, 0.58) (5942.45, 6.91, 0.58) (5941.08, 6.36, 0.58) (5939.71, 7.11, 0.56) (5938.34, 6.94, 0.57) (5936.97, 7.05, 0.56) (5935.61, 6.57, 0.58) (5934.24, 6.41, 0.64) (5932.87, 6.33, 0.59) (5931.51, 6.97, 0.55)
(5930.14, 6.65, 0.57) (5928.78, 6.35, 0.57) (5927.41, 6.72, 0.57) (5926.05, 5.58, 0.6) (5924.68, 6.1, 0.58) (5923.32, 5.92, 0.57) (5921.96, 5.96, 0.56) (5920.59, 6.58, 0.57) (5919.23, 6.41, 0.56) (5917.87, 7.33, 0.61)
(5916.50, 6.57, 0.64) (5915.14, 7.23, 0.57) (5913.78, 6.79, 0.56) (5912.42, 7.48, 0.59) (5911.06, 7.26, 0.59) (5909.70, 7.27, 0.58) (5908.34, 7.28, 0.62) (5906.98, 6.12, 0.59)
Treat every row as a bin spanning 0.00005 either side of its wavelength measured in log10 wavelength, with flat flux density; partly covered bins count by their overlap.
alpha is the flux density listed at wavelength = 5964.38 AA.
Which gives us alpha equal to 7.19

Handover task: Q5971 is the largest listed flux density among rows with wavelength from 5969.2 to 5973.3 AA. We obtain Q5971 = 8.15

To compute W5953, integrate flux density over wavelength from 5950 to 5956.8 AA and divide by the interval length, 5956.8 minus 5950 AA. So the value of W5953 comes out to 7.09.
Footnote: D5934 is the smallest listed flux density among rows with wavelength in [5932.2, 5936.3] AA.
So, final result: 6.33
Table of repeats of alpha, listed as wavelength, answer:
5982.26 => 6.99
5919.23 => 6.41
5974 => 7.5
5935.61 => 6.57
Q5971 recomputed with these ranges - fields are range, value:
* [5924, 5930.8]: 6.72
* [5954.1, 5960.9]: 7.04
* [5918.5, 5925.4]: 6.58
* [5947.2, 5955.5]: 8.26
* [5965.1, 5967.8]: 7.26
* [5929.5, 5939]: 7.05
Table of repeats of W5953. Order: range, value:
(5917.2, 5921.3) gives 6.77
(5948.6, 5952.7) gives 7.65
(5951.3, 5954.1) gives 7.69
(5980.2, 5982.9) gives 6.43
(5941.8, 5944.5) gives 6.57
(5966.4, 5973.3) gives 7.38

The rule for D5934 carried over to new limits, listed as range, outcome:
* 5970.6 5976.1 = 6.85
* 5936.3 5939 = 6.94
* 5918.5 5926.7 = 5.58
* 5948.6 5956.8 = 5.97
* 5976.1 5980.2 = 7.13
